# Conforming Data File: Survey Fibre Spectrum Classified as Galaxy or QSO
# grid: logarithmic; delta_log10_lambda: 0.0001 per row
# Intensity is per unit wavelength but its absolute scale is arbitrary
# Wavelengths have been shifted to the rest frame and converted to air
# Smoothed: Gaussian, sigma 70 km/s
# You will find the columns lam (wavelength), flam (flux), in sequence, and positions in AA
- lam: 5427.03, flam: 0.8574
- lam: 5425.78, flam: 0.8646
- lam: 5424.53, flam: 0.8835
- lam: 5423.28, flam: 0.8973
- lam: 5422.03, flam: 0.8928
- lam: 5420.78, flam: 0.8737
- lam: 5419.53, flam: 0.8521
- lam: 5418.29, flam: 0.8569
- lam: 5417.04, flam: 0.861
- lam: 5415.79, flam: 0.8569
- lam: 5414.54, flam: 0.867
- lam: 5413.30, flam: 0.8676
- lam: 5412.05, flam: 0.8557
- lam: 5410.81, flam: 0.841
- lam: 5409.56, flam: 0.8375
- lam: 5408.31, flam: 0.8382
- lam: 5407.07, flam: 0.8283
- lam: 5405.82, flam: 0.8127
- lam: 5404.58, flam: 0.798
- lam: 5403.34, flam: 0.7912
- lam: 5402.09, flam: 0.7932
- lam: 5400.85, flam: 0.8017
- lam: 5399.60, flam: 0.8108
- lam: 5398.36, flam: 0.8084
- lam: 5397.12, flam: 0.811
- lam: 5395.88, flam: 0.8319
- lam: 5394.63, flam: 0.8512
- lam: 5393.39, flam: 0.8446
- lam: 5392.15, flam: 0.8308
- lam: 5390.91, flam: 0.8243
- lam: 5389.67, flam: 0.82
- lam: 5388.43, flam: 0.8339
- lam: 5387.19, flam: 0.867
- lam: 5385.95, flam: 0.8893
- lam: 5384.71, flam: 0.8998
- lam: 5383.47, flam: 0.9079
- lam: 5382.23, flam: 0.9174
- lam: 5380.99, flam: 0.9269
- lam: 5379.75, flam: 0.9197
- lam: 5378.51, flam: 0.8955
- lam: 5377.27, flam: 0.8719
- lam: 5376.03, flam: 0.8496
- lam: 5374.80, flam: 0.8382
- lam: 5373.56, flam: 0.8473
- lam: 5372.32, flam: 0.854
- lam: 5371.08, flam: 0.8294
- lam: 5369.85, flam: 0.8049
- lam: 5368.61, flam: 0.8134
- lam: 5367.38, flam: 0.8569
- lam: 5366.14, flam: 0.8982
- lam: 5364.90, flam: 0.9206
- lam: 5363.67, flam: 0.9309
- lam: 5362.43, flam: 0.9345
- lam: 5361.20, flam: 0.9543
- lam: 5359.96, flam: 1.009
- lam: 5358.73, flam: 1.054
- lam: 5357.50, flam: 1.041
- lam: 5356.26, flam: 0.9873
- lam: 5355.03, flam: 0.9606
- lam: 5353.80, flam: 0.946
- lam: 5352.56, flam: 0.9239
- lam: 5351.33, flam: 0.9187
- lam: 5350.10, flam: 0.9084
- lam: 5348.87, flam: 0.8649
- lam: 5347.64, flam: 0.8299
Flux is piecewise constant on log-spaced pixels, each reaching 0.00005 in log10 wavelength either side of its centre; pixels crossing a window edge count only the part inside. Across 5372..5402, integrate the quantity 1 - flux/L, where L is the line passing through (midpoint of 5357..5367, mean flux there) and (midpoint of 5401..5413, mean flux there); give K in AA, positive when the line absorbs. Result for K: 1.0 AA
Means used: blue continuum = 0.964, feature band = 0.855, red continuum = 0.822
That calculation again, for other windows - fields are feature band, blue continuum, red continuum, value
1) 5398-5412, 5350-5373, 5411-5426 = 1.0 AA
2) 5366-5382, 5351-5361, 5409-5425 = 1.4 AA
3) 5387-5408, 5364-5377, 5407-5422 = 0.8 AA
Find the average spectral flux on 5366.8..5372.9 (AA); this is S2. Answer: 0.832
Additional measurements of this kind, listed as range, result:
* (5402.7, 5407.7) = 0.808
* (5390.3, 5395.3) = 0.837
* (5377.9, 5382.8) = 0.914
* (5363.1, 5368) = 0.902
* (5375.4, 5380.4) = 0.885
